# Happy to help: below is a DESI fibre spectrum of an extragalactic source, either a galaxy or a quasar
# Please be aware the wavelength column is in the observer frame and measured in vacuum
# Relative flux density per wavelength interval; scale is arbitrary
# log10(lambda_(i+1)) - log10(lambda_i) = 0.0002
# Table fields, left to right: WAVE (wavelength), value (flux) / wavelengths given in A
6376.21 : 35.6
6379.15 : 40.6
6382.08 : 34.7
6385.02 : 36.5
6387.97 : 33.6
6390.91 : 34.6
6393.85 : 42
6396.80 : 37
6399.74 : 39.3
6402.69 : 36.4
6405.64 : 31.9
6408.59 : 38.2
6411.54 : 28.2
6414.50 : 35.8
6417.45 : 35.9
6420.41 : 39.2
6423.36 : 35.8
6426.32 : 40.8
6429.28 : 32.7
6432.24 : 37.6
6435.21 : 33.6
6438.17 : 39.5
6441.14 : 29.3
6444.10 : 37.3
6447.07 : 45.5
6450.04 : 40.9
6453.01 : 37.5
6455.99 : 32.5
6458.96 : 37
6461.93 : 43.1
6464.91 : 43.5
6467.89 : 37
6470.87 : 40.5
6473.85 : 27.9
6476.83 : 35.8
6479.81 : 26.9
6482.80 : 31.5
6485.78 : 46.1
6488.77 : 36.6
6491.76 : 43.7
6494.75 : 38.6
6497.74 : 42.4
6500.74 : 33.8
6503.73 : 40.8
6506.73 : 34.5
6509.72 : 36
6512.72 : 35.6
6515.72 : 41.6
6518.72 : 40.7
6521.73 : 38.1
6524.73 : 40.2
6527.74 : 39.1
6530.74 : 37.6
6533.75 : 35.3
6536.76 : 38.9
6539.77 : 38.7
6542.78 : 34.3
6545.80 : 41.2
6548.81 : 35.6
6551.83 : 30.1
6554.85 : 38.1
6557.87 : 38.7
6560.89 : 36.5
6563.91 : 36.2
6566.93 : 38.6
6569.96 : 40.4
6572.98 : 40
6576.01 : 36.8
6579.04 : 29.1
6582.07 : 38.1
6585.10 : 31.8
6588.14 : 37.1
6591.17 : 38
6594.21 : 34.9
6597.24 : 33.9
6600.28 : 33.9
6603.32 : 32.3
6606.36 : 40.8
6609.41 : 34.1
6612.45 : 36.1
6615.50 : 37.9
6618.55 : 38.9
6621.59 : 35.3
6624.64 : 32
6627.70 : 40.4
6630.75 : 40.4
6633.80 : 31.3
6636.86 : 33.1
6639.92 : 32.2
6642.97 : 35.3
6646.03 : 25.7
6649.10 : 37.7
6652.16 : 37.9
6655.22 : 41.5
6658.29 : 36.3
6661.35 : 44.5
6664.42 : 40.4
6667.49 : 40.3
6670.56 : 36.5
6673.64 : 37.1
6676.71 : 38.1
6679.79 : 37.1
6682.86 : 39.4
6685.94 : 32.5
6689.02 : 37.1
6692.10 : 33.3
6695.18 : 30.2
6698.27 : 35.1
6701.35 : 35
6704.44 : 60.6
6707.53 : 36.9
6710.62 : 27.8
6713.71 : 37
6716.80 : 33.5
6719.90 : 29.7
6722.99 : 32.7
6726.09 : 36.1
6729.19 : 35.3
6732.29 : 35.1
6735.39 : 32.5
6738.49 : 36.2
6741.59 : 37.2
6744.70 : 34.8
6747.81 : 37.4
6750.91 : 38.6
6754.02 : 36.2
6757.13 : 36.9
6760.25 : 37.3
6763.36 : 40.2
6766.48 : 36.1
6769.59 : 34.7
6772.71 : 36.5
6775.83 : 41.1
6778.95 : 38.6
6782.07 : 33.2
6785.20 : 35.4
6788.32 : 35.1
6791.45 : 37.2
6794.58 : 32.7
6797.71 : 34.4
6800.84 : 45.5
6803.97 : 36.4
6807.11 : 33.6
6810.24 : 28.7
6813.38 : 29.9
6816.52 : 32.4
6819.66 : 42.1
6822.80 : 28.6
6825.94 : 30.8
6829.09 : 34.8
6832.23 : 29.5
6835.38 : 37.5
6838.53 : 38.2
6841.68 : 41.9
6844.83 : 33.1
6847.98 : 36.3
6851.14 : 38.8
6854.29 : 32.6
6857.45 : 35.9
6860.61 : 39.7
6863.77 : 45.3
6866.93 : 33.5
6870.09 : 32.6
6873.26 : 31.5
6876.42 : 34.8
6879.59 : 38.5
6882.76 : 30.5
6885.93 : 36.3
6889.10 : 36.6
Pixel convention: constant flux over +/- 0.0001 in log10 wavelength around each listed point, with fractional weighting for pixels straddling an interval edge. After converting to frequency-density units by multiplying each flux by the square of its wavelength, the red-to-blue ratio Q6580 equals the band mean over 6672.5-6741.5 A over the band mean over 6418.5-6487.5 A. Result 1.05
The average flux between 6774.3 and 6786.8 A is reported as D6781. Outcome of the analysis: 37.1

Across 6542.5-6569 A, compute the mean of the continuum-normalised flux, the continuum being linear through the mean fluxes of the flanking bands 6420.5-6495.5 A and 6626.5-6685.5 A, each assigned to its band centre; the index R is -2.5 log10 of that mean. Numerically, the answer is 0.01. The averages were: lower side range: 37.3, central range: 36.8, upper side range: 37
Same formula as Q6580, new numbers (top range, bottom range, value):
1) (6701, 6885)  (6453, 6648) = 1.05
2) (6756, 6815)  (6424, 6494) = 1.07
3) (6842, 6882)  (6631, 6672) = 1.05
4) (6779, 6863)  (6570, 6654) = 1.06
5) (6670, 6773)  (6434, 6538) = 1.03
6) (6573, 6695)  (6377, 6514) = 1.04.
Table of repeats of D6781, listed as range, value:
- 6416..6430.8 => 36.9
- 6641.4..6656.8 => 35.6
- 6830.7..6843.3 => 36.8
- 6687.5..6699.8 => 33.9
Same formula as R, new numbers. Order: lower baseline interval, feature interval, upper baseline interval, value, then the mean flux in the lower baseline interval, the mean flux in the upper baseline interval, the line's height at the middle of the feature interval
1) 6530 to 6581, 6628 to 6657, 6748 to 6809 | 0.05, 36.8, 36.8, 36.8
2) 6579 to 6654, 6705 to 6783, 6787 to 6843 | -0.03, 35.3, 34.9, 35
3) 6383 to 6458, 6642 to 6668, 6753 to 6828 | -0.05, 36.5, 35.5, 35.9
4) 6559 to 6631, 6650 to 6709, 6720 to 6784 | -0.06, 36.3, 36.2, 36.3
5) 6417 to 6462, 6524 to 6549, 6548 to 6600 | -0.04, 37.2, 36.1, 36.4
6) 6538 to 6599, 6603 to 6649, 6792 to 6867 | 0.03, 36.4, 35.6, 36.2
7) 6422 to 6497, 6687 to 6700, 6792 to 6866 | 0.07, 37.3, 35.6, 36.2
